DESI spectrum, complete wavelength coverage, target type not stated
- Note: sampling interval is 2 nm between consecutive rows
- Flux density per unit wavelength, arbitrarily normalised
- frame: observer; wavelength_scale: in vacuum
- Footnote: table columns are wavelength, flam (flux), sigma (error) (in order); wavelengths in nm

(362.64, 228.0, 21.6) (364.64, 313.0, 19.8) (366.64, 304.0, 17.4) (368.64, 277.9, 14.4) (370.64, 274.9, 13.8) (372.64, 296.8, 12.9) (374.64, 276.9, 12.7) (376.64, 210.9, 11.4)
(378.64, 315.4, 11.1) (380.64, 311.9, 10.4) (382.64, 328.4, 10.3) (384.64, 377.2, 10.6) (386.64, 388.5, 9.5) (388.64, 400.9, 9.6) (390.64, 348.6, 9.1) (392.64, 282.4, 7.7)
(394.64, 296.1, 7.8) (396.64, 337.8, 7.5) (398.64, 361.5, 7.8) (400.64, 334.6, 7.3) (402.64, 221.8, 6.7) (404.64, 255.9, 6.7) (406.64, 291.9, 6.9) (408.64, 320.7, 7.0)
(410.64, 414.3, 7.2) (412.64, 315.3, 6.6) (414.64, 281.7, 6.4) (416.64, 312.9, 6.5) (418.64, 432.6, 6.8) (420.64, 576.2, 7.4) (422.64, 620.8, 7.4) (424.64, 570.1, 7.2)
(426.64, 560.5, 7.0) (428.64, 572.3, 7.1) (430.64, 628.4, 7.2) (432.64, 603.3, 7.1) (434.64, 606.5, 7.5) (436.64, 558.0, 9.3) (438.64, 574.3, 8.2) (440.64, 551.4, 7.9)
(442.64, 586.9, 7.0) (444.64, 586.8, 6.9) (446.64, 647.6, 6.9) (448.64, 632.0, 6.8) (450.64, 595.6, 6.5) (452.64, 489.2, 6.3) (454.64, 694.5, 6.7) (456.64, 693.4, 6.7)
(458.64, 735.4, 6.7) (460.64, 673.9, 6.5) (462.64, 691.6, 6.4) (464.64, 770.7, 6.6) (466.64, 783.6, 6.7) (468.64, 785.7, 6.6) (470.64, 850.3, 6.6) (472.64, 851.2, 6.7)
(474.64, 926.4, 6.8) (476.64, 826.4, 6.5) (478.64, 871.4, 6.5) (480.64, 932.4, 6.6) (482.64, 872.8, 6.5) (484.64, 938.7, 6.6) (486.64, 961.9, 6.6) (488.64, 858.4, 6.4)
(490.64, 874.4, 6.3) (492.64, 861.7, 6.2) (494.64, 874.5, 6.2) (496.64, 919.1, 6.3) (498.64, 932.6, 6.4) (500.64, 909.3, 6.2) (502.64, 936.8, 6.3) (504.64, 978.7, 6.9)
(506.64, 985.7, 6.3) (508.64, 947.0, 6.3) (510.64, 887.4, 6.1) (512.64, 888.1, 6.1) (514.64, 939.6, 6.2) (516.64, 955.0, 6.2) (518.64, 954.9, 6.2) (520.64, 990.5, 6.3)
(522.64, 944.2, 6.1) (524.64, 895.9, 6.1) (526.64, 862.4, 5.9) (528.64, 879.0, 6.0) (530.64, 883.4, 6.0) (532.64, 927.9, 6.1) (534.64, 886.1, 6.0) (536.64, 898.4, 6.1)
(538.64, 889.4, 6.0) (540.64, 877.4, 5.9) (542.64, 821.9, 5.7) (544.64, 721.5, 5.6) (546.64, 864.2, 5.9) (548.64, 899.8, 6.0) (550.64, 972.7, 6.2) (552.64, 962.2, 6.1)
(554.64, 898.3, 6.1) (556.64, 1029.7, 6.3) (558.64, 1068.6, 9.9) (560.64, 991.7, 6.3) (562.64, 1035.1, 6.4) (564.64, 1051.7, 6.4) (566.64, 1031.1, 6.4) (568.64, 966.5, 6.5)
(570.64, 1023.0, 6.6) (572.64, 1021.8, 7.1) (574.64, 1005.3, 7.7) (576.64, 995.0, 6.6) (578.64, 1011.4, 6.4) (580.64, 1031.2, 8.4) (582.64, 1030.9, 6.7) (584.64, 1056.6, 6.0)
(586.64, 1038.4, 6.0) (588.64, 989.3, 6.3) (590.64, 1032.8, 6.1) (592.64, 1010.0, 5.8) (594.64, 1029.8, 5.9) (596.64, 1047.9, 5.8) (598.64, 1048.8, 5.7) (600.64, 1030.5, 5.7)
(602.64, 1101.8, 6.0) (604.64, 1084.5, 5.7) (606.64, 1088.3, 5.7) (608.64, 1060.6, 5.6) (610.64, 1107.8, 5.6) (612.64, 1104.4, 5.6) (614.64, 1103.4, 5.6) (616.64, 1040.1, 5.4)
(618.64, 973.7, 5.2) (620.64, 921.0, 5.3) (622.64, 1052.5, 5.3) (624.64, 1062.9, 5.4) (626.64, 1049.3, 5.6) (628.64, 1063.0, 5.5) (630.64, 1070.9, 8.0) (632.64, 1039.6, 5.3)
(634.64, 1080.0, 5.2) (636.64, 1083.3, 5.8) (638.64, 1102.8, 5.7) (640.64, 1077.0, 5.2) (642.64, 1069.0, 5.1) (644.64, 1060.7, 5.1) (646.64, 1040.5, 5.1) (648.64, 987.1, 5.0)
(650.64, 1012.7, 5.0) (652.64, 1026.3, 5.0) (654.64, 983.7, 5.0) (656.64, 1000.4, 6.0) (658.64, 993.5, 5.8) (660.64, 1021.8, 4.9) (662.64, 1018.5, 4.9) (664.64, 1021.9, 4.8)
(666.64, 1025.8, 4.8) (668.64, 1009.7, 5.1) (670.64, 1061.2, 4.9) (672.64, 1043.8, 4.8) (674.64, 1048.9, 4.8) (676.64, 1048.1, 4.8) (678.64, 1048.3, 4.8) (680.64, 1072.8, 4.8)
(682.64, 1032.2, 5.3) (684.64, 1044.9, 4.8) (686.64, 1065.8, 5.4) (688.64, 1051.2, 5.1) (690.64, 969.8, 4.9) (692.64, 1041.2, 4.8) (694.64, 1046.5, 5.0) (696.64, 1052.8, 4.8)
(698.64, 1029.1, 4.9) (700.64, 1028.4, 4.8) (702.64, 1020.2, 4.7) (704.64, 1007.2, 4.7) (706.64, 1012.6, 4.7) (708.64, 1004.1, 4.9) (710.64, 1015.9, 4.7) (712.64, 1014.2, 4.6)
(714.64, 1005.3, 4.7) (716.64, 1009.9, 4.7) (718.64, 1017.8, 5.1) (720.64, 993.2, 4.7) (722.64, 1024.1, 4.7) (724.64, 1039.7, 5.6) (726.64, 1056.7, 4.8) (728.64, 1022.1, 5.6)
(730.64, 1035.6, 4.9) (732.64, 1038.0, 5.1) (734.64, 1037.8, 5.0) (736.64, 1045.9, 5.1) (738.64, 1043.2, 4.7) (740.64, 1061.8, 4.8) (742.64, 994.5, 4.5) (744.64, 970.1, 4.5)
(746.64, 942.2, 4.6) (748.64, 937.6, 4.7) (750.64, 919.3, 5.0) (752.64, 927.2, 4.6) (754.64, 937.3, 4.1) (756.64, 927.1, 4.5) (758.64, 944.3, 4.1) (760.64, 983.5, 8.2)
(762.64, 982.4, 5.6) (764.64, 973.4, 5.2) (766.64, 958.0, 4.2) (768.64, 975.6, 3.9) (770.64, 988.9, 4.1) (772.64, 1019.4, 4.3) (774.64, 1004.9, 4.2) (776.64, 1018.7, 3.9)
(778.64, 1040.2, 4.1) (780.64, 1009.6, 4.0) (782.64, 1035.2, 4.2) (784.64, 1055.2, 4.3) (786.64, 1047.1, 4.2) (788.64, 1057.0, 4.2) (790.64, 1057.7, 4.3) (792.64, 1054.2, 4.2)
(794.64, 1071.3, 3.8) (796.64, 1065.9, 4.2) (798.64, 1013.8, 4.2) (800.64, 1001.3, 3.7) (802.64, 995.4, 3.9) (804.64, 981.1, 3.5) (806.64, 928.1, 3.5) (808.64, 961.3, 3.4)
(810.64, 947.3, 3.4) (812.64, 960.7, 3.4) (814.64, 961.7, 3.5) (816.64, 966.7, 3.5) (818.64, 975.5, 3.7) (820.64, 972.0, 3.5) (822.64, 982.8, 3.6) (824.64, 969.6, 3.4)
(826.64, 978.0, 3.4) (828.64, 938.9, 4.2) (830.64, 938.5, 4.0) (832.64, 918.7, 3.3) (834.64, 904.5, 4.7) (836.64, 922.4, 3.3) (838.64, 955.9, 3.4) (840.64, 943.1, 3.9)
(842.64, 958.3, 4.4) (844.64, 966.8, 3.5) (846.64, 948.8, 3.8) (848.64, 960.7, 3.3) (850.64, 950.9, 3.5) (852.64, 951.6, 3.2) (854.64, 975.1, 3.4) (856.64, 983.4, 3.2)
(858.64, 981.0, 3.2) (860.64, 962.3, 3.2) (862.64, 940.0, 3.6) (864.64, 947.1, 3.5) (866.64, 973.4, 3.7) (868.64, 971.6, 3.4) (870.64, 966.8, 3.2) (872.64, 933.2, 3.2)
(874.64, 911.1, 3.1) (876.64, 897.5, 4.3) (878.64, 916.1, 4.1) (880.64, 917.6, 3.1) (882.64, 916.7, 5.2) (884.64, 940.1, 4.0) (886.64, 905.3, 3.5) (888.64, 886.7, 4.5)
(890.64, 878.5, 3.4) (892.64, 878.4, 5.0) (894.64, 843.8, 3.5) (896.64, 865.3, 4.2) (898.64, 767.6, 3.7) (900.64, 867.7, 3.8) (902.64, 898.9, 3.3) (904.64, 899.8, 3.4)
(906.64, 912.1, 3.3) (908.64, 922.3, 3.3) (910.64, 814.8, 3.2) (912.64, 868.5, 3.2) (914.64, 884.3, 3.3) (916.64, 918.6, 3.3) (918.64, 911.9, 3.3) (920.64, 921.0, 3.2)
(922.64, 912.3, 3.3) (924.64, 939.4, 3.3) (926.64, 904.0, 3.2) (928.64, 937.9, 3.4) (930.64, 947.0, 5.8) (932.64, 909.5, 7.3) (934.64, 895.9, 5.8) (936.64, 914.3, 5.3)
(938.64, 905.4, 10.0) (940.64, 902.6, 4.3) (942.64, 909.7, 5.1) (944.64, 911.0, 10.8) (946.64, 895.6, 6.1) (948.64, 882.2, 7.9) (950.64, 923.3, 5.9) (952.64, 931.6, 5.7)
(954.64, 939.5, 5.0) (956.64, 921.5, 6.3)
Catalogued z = 0.05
